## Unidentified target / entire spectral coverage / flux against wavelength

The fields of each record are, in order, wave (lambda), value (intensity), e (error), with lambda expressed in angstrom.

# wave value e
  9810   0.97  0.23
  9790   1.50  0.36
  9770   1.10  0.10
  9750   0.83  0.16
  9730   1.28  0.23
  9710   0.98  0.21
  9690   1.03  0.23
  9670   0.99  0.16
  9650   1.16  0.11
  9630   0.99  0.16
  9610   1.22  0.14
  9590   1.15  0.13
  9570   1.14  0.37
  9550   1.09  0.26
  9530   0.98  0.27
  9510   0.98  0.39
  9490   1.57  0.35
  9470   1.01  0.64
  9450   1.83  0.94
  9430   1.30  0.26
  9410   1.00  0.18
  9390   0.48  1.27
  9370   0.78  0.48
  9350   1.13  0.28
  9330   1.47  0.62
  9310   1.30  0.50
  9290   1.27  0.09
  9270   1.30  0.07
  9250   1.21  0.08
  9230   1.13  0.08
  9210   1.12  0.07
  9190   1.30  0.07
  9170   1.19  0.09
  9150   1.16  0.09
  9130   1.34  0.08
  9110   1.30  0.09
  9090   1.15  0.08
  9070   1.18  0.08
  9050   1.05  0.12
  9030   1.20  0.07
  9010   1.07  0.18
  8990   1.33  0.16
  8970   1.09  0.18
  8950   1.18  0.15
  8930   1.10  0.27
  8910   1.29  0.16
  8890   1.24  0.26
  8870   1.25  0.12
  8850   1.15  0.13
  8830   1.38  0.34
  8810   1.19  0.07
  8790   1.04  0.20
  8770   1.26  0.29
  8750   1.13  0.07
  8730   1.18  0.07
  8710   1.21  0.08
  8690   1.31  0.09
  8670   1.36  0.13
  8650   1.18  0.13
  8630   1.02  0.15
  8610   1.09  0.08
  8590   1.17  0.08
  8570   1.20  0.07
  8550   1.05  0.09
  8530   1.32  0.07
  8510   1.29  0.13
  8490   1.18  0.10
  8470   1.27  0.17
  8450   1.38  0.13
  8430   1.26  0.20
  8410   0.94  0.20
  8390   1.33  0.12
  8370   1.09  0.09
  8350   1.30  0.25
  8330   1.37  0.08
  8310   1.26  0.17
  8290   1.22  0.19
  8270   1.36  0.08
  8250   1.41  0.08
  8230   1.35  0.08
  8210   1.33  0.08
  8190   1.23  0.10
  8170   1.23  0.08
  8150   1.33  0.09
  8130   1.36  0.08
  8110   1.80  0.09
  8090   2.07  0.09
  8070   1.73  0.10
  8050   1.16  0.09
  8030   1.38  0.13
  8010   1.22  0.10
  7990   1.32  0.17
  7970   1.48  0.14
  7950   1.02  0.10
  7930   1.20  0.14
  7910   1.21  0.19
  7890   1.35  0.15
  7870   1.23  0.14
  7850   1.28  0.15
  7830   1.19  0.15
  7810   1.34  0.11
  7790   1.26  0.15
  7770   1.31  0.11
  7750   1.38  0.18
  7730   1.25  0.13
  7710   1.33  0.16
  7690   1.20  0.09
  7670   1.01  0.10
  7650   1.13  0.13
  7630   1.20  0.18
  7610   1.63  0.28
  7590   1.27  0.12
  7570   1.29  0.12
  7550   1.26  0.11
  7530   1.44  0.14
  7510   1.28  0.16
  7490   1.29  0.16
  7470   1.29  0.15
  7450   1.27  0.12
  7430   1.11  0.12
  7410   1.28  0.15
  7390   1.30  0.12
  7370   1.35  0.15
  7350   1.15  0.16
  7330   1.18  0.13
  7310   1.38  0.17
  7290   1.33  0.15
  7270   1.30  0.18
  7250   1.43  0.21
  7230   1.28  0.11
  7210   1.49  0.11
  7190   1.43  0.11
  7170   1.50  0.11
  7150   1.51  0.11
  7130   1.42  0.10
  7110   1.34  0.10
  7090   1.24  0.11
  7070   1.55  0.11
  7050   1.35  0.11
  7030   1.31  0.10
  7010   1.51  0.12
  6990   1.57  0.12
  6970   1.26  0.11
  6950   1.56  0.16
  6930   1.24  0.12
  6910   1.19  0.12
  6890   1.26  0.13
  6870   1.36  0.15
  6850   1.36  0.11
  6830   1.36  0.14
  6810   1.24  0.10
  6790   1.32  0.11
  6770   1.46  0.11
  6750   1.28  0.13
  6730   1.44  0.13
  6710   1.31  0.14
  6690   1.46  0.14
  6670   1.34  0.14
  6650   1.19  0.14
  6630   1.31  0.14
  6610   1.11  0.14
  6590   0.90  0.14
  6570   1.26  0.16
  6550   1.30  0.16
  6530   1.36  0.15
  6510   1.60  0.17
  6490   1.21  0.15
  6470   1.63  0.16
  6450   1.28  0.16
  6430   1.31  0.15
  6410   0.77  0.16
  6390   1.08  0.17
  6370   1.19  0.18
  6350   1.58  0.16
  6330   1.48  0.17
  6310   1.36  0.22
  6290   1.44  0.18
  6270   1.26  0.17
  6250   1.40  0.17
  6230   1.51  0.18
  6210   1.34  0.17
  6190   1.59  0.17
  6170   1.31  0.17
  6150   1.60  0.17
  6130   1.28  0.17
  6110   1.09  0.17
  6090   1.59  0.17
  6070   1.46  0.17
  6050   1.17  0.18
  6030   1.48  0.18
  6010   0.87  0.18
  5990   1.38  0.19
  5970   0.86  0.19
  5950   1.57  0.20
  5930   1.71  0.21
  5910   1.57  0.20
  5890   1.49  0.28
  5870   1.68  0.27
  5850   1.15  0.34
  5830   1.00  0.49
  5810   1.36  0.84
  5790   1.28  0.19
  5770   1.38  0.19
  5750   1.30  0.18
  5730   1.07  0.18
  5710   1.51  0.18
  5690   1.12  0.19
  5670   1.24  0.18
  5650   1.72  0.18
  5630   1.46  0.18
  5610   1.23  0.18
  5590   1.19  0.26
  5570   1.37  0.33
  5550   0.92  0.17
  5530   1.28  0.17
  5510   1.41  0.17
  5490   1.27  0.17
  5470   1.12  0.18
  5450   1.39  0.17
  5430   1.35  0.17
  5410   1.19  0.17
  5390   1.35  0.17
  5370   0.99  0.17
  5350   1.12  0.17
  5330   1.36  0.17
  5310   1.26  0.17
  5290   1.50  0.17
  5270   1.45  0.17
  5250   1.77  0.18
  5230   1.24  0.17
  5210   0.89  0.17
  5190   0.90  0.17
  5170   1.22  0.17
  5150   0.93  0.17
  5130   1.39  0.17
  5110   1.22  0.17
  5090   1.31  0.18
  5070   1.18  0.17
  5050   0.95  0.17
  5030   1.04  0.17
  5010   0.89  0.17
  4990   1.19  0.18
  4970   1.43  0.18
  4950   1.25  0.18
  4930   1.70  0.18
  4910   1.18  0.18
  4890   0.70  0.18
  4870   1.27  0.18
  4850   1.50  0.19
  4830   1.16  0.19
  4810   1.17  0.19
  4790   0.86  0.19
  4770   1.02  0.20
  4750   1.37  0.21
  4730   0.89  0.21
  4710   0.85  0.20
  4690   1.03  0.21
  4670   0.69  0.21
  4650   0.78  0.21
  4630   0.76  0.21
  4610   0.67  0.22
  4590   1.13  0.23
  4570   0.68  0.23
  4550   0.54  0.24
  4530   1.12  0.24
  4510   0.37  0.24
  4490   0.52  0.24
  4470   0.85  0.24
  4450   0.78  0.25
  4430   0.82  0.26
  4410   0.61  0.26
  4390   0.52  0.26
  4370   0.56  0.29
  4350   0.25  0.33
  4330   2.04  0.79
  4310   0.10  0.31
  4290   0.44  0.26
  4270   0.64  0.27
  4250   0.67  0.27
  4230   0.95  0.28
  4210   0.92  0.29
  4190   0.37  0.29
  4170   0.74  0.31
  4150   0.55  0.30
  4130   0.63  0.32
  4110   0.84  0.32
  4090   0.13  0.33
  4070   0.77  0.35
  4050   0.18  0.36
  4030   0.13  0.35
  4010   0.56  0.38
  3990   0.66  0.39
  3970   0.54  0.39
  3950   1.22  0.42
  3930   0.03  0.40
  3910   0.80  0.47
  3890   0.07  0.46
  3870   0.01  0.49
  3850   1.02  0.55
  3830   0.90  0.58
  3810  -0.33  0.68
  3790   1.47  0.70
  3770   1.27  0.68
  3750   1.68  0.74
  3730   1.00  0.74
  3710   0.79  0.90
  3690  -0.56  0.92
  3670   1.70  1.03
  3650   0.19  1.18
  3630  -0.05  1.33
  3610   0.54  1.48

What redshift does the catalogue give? 0.231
